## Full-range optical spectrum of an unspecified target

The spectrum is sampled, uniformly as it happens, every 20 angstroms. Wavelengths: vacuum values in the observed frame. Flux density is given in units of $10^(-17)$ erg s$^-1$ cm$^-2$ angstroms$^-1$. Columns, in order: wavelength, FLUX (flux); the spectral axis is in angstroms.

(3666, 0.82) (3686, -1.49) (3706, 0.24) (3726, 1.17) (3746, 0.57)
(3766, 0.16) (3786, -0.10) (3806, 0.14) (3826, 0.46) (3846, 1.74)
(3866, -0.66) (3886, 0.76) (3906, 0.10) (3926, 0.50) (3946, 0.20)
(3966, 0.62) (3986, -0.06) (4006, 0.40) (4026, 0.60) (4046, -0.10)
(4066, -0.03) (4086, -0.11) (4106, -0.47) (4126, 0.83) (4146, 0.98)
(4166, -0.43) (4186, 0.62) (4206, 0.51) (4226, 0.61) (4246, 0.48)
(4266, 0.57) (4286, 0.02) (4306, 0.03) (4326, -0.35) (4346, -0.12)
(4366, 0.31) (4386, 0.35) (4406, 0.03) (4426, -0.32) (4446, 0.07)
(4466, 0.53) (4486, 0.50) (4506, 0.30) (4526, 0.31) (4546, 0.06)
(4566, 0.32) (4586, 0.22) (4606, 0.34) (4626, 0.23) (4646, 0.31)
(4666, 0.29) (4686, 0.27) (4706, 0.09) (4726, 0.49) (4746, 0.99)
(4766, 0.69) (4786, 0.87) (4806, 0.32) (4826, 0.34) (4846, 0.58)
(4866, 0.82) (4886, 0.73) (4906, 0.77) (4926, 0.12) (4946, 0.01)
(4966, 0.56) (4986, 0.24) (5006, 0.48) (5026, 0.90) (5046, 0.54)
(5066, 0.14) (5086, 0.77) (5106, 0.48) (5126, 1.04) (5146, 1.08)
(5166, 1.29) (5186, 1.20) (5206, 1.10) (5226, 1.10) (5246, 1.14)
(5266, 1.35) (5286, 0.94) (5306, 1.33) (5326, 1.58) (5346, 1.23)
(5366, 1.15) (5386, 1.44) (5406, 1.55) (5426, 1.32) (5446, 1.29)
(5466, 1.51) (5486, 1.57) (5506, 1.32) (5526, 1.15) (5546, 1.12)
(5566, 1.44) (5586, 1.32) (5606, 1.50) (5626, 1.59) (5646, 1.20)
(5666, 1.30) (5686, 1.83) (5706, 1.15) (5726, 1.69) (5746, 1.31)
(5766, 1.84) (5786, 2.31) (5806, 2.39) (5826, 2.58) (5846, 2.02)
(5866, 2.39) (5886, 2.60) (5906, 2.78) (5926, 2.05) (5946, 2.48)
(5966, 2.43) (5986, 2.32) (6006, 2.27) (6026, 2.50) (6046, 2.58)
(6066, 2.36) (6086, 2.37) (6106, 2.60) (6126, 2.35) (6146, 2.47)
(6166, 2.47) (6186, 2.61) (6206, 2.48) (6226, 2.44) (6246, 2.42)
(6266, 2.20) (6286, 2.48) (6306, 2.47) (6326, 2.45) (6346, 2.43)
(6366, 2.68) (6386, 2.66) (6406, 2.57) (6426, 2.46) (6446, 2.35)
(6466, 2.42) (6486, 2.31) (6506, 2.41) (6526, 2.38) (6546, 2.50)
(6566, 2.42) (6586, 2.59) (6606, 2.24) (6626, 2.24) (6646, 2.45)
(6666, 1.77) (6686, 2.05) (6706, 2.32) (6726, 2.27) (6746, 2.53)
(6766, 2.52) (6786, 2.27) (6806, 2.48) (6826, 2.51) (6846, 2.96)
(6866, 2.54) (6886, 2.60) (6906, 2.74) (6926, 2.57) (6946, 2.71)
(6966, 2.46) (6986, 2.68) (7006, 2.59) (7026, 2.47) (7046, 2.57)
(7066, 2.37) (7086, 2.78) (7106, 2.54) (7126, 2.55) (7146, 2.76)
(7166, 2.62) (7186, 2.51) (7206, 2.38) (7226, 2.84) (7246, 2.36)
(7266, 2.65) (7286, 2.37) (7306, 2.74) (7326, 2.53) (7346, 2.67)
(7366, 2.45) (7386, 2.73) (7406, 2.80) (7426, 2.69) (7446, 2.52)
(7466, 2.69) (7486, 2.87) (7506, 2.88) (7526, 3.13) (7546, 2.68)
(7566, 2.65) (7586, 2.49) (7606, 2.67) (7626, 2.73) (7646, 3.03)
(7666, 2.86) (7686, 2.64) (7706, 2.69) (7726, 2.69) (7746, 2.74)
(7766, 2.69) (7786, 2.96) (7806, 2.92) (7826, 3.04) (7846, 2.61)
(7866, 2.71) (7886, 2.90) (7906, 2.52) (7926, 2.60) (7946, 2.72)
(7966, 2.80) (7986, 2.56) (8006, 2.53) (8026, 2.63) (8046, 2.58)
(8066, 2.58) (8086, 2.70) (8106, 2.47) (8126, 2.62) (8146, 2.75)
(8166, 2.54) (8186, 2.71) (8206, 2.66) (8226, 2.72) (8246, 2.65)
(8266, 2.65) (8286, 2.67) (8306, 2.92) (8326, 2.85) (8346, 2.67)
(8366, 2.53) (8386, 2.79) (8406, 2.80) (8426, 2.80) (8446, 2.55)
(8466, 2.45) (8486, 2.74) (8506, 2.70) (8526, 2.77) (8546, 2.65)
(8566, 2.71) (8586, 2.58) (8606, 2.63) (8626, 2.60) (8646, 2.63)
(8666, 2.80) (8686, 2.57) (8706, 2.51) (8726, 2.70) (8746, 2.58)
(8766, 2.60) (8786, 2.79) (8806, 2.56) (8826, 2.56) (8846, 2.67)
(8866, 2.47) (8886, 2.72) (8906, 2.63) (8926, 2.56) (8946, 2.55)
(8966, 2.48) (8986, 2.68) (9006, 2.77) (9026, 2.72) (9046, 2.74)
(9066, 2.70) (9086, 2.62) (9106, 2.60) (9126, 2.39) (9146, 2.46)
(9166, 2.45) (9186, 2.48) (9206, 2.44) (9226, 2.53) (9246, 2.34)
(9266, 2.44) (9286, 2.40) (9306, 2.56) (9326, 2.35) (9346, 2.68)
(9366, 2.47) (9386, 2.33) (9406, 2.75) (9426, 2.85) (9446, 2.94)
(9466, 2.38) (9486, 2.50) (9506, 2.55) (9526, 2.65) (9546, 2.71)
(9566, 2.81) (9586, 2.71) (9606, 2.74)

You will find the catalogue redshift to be 0.29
